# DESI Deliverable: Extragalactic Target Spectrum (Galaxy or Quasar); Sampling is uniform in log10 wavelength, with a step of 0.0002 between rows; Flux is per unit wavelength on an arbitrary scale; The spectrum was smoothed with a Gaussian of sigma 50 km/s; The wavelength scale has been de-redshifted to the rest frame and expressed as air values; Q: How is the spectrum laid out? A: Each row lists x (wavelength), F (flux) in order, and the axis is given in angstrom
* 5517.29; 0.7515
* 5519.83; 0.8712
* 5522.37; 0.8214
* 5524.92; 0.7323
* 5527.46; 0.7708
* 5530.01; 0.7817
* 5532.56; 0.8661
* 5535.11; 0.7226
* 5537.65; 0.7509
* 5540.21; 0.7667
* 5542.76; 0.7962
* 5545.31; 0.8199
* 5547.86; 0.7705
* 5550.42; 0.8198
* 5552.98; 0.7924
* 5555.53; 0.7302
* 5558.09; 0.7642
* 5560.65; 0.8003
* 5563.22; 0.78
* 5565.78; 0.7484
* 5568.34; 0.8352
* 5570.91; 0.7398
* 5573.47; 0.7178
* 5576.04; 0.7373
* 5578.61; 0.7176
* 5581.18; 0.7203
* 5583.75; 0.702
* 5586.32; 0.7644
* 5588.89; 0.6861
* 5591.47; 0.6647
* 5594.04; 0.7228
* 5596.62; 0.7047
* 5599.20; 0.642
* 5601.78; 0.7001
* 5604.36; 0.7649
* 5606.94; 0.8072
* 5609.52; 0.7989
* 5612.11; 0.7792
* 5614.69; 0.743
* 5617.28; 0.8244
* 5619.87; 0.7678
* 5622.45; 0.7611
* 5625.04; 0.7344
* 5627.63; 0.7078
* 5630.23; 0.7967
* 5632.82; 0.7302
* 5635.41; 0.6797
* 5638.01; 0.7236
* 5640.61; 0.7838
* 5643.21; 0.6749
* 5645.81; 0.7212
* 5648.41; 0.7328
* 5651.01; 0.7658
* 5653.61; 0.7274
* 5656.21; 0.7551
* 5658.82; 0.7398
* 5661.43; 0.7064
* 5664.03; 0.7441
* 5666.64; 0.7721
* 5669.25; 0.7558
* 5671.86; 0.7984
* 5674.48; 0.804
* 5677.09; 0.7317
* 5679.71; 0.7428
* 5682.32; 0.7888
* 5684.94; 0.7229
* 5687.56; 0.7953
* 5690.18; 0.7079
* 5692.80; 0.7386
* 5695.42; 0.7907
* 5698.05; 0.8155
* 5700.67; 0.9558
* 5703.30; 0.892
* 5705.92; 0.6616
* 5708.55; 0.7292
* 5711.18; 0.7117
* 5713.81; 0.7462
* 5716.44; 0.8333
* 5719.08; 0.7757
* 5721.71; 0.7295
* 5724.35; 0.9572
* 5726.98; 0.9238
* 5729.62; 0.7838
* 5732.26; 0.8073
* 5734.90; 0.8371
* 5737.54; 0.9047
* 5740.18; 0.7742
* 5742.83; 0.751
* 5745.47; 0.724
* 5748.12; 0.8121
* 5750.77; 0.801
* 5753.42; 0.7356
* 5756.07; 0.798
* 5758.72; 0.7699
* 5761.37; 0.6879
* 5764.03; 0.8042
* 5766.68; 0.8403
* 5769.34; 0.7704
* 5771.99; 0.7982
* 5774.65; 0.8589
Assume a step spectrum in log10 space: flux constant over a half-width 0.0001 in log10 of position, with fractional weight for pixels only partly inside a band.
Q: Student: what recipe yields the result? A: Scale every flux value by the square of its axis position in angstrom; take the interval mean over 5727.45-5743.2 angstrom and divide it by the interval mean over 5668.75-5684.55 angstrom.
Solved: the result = 1.09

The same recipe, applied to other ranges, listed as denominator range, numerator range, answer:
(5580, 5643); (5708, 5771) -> 1.13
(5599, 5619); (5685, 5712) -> 1.05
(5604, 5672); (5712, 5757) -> 1.11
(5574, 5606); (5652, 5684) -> 1.09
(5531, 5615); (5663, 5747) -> 1.10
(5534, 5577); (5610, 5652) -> 0.99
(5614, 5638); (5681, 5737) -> 1.10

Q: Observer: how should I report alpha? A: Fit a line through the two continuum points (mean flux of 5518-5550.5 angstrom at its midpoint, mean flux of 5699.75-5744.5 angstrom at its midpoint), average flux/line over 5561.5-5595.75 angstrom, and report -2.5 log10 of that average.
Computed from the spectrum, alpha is 0.09 mag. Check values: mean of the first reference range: 0.79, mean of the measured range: 0.734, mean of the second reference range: 0.808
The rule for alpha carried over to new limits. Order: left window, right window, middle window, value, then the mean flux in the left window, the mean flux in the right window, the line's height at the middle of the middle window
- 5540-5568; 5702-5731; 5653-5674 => 0.05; 0.783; 0.795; 0.791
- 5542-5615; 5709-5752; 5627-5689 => 0.05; 0.75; 0.803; 0.778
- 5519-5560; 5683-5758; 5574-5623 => 0.07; 0.785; 0.793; 0.788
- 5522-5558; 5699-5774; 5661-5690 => 0.05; 0.78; 0.798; 0.792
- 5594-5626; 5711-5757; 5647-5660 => 0.04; 0.751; 0.802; 0.769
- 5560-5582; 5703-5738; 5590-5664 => 0.05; 0.754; 0.802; 0.772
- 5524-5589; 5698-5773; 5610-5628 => 0.02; 0.764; 0.797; 0.776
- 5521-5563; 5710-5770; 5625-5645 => 0.09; 0.782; 0.795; 0.788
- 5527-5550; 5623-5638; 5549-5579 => 0.00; 0.785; 0.731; 0.77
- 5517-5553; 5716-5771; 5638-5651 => 0.09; 0.79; 0.8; 0.795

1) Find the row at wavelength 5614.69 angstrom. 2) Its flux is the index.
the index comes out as 0.743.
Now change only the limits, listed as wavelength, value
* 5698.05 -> 0.8155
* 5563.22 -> 0.78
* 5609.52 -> 0.7989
